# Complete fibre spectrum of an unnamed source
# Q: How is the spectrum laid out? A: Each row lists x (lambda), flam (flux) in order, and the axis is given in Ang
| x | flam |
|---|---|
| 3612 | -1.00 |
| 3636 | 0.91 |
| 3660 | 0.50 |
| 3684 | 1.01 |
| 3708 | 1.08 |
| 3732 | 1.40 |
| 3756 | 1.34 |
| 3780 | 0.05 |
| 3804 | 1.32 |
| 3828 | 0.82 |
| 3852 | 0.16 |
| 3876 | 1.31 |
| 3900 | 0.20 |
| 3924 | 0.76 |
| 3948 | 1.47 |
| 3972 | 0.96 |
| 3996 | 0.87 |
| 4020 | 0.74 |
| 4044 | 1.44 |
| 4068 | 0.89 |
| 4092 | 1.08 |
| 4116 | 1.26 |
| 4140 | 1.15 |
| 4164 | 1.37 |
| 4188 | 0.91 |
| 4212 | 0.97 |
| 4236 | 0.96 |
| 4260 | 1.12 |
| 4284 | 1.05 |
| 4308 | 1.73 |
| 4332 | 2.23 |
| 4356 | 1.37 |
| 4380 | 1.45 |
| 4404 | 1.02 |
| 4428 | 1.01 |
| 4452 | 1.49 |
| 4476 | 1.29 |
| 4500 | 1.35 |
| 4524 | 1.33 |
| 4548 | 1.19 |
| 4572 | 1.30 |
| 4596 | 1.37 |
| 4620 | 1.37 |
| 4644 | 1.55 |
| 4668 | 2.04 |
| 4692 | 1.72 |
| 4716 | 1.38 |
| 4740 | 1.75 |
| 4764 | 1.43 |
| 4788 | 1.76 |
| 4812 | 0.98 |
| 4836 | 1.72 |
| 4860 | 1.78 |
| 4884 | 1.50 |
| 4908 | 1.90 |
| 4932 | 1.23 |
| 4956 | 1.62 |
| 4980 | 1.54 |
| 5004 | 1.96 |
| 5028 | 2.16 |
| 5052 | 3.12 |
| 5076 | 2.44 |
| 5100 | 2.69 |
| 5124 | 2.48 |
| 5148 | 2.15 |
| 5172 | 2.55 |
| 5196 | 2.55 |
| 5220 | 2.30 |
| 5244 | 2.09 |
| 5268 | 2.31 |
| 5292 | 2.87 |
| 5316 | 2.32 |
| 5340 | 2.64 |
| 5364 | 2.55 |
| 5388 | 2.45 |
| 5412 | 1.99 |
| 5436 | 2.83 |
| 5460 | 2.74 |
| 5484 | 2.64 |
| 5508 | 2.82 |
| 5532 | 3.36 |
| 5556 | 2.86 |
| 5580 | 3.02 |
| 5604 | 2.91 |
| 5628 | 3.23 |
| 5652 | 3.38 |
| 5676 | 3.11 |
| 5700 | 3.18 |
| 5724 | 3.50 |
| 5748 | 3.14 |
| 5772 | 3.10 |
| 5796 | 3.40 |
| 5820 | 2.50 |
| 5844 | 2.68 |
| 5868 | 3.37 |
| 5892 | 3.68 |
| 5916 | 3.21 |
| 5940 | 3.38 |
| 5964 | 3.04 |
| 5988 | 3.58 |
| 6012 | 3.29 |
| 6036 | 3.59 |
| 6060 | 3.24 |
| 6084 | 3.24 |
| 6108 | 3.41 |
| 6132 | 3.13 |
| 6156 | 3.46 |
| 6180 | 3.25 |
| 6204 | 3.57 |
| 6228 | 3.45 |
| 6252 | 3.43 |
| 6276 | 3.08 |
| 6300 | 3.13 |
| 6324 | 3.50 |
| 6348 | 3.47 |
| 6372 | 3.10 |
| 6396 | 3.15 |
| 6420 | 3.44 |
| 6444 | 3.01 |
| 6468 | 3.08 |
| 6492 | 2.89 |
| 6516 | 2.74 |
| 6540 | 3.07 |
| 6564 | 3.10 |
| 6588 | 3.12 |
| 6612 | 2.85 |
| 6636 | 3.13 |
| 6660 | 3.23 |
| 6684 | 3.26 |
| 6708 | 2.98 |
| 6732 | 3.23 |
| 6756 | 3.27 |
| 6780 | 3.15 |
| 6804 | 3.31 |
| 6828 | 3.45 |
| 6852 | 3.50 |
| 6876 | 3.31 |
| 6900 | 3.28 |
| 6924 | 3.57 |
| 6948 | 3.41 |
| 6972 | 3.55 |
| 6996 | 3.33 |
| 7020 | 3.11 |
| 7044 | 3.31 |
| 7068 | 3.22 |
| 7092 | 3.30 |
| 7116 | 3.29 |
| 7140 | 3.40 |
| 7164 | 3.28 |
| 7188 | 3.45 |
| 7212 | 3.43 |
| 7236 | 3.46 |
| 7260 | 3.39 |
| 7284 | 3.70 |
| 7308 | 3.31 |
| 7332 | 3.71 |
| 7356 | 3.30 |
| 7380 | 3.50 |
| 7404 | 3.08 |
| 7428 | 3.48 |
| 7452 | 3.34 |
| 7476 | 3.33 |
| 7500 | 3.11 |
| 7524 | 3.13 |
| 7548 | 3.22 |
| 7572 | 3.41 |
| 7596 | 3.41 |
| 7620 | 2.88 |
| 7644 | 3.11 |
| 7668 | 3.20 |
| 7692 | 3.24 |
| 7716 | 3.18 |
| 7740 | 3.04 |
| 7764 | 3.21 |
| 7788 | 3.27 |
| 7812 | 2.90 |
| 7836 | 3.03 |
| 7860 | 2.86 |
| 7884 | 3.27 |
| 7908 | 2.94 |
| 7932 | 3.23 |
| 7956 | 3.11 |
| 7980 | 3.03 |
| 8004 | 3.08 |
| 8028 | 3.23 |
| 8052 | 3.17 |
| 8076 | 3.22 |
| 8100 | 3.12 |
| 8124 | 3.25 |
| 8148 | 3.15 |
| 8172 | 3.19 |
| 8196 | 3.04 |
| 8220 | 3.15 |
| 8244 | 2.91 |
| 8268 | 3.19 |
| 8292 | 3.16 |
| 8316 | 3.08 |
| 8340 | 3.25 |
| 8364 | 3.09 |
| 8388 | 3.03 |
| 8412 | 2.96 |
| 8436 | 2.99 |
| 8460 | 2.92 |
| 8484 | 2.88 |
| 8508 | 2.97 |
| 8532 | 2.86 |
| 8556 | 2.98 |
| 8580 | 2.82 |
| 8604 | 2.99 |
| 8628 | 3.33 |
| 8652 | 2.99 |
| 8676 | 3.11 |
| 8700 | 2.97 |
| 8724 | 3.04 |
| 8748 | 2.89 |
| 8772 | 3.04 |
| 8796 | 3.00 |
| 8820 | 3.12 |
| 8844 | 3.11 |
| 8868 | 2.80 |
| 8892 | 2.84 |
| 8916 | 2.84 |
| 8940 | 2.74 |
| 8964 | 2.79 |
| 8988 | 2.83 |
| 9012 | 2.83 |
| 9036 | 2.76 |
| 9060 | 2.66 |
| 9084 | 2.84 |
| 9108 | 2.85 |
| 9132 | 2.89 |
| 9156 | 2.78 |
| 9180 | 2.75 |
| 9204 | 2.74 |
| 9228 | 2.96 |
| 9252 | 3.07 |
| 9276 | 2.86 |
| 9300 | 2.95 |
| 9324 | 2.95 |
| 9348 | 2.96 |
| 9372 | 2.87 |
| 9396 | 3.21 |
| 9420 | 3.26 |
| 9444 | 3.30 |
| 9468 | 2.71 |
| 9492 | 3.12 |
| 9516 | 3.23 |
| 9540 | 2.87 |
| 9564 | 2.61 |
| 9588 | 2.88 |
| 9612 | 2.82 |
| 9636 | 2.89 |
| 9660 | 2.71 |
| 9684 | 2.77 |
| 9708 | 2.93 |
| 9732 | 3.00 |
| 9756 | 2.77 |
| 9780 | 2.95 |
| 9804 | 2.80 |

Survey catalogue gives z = 0.26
